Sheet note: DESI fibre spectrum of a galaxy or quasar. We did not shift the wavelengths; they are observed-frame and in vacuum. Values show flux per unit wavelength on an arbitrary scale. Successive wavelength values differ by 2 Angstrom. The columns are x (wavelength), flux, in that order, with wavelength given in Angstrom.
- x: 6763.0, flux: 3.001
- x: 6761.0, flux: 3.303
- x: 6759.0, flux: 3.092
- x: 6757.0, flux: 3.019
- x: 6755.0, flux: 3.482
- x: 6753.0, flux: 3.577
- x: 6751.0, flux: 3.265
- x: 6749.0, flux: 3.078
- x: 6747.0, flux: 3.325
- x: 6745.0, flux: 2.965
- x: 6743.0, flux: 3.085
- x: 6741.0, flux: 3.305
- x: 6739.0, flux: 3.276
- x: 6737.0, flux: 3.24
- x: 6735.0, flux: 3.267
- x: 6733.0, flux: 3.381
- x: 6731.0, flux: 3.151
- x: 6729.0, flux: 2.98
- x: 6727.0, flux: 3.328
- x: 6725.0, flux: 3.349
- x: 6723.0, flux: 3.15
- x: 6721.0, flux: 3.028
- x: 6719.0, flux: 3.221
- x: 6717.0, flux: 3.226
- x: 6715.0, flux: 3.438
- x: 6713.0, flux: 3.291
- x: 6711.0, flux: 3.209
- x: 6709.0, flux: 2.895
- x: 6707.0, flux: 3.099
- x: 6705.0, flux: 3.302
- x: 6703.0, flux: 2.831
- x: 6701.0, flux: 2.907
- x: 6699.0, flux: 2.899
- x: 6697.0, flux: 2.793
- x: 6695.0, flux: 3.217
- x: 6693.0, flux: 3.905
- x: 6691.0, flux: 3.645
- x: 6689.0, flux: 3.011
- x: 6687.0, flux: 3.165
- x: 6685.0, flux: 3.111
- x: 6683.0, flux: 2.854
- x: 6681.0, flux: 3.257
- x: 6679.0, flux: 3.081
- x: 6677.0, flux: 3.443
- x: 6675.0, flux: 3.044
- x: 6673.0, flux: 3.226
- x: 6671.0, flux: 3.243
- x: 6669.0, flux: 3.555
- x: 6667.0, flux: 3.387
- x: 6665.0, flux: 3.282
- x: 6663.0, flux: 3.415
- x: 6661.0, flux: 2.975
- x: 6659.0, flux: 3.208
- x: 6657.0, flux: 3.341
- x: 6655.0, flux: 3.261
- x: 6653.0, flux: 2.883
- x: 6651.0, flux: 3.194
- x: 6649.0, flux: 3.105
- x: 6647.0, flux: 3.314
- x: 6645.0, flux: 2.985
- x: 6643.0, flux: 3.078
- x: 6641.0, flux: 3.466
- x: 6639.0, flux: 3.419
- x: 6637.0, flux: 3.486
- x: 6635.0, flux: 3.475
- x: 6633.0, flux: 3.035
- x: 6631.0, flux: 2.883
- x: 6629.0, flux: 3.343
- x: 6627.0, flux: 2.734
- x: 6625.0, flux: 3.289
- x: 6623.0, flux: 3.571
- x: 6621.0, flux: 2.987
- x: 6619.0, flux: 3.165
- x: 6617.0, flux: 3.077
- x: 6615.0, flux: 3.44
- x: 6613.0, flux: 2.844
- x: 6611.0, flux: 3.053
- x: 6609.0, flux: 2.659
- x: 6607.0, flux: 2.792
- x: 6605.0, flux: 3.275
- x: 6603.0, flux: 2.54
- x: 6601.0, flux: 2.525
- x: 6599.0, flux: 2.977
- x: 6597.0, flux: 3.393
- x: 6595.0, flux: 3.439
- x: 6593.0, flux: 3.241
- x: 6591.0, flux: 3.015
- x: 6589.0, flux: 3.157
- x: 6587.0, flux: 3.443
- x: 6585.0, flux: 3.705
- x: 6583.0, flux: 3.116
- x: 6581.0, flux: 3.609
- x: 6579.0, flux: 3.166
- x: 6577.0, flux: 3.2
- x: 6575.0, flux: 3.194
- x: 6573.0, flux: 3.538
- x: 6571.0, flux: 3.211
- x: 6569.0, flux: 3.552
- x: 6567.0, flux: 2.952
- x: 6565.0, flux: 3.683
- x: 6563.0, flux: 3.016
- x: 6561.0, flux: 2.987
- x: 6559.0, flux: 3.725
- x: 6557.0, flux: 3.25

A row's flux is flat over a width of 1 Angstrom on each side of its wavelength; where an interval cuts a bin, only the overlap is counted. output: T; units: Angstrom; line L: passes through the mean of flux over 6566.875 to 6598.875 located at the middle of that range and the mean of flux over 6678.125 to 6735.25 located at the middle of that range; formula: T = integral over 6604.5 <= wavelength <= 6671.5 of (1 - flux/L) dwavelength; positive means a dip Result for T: 1.3 Angstrom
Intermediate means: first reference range 3.31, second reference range 3.17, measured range 3.18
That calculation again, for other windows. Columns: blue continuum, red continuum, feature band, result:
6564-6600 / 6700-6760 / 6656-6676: -0.1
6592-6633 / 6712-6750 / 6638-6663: -0.7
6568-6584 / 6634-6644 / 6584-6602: 0.7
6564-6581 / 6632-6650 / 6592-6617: 2.1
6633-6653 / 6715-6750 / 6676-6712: 0.9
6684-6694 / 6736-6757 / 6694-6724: 2.0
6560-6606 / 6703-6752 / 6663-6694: -0.8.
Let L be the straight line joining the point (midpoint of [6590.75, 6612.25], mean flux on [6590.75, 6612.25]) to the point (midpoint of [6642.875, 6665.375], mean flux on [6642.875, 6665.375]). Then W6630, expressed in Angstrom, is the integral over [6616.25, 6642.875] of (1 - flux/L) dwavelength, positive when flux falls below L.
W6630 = -1.2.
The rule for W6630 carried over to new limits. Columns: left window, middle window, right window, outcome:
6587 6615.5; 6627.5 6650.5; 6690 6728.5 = -1.0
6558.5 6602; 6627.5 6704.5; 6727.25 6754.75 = 1.1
